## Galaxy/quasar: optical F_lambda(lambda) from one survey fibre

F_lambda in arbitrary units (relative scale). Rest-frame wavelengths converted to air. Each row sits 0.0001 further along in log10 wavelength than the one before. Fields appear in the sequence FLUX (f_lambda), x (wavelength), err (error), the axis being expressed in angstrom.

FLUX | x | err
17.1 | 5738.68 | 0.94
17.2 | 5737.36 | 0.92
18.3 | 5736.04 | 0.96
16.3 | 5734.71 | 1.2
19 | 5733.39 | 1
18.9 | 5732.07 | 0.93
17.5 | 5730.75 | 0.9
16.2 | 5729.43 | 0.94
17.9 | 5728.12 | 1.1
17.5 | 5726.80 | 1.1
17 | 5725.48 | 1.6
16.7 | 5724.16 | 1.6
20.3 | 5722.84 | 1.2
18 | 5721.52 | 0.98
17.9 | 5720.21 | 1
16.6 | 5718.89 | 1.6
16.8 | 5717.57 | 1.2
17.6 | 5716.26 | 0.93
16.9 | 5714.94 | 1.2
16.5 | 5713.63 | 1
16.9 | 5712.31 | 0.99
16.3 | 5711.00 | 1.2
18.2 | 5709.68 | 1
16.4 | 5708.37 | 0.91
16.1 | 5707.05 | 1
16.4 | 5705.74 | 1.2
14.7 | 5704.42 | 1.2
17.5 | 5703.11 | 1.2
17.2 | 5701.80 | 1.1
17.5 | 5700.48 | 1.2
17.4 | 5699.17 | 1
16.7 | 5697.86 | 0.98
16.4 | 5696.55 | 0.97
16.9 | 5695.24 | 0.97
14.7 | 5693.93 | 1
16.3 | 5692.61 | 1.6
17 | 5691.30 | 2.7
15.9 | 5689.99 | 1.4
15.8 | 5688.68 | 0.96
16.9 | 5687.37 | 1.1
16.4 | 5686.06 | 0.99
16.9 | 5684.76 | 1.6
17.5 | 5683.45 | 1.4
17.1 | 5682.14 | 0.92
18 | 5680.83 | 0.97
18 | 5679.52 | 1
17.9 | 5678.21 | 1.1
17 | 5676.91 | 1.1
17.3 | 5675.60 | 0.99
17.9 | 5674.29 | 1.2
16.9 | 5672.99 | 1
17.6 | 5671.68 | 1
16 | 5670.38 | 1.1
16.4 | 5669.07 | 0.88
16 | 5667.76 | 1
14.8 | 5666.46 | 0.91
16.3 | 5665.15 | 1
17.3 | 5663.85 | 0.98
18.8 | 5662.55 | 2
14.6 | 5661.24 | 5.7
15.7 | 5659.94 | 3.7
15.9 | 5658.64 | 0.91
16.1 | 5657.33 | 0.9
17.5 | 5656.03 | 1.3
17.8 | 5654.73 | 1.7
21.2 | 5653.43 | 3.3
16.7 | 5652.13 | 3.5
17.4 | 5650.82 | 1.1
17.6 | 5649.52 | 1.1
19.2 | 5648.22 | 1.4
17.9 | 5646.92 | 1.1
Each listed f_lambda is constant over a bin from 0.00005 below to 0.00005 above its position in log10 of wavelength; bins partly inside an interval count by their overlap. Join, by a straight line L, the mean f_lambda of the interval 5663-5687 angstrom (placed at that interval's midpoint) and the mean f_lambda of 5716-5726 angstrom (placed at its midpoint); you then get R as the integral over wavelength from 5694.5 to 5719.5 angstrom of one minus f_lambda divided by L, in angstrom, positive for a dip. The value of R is 0.9 angstrom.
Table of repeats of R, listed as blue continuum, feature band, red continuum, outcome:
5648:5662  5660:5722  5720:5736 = 2.4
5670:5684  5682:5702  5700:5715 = 0.5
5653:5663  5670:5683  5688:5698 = -0.6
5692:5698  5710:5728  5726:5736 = -0.2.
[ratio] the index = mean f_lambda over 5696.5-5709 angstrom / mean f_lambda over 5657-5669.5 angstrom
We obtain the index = 1.03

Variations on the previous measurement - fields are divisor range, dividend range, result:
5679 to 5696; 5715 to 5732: 1.05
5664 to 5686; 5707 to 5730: 1.02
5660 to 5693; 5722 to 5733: 1.06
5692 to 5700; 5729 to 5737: 1.08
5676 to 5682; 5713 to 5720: 0.96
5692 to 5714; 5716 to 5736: 1.06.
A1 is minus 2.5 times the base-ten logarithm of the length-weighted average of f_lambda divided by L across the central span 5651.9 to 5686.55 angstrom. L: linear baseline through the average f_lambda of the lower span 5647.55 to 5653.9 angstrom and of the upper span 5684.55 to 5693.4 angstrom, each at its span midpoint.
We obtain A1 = 0.02 mag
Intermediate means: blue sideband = 18.3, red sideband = 16.4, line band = 17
